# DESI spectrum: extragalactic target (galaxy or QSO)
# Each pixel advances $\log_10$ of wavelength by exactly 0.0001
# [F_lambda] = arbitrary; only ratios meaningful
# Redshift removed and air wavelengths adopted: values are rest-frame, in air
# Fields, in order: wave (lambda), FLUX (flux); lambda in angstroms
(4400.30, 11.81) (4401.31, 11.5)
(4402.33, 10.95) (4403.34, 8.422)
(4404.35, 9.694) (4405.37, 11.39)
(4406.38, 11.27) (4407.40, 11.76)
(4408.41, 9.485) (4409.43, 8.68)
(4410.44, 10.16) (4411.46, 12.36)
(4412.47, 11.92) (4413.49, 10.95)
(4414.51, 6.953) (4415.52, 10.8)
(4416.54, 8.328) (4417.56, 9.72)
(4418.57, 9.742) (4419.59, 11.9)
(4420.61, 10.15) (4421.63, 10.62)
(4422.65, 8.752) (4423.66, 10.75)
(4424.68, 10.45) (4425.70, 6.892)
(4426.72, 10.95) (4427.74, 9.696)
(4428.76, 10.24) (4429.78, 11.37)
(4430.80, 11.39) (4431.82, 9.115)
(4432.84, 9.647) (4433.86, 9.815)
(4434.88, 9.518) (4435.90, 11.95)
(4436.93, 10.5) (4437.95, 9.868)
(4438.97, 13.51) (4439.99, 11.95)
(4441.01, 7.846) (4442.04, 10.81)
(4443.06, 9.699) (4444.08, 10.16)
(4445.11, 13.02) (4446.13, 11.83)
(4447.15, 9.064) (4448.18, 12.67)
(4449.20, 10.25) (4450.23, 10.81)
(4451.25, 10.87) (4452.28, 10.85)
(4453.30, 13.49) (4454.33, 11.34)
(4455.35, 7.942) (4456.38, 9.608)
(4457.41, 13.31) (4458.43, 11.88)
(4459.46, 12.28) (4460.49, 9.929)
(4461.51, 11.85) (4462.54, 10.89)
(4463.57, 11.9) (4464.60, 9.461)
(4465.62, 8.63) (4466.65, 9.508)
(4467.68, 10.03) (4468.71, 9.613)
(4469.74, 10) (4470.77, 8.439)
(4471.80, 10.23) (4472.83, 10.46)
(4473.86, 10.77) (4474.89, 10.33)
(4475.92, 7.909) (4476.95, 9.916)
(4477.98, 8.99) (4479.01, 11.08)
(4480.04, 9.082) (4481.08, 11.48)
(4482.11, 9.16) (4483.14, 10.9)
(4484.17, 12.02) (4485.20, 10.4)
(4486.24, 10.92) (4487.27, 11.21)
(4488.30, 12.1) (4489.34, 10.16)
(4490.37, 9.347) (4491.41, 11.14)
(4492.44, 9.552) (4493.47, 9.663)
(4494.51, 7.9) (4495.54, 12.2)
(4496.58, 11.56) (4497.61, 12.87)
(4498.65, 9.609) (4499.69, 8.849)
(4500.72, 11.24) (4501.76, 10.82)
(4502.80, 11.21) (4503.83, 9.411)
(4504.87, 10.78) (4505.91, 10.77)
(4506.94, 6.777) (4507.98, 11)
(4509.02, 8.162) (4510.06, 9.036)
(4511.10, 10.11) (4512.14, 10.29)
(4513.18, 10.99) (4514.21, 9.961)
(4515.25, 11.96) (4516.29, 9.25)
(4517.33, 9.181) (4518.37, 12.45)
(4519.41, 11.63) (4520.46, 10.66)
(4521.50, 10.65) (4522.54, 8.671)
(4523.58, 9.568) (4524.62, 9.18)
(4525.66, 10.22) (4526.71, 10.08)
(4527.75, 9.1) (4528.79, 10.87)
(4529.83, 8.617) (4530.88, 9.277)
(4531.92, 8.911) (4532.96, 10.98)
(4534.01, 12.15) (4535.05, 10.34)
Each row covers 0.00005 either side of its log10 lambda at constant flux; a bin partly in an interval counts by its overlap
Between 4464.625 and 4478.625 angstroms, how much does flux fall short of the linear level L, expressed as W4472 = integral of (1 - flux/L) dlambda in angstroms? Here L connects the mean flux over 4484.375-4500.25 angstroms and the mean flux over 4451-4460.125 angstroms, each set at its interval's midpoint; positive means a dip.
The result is 1.7 angstroms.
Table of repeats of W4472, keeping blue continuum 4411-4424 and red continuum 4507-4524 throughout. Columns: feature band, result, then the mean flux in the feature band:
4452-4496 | -1.1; 10.4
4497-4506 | -0.4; 10.6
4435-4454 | -1.6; 11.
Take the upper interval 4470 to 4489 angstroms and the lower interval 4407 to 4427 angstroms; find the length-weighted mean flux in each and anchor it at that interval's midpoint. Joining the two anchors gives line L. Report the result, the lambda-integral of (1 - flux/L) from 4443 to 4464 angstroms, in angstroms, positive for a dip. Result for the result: -2.0 angstroms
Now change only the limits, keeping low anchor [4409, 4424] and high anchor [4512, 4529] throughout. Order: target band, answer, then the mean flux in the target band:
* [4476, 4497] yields -0.3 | 10.4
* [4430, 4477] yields -1.7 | 10.6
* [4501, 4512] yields 0.4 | 9.85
